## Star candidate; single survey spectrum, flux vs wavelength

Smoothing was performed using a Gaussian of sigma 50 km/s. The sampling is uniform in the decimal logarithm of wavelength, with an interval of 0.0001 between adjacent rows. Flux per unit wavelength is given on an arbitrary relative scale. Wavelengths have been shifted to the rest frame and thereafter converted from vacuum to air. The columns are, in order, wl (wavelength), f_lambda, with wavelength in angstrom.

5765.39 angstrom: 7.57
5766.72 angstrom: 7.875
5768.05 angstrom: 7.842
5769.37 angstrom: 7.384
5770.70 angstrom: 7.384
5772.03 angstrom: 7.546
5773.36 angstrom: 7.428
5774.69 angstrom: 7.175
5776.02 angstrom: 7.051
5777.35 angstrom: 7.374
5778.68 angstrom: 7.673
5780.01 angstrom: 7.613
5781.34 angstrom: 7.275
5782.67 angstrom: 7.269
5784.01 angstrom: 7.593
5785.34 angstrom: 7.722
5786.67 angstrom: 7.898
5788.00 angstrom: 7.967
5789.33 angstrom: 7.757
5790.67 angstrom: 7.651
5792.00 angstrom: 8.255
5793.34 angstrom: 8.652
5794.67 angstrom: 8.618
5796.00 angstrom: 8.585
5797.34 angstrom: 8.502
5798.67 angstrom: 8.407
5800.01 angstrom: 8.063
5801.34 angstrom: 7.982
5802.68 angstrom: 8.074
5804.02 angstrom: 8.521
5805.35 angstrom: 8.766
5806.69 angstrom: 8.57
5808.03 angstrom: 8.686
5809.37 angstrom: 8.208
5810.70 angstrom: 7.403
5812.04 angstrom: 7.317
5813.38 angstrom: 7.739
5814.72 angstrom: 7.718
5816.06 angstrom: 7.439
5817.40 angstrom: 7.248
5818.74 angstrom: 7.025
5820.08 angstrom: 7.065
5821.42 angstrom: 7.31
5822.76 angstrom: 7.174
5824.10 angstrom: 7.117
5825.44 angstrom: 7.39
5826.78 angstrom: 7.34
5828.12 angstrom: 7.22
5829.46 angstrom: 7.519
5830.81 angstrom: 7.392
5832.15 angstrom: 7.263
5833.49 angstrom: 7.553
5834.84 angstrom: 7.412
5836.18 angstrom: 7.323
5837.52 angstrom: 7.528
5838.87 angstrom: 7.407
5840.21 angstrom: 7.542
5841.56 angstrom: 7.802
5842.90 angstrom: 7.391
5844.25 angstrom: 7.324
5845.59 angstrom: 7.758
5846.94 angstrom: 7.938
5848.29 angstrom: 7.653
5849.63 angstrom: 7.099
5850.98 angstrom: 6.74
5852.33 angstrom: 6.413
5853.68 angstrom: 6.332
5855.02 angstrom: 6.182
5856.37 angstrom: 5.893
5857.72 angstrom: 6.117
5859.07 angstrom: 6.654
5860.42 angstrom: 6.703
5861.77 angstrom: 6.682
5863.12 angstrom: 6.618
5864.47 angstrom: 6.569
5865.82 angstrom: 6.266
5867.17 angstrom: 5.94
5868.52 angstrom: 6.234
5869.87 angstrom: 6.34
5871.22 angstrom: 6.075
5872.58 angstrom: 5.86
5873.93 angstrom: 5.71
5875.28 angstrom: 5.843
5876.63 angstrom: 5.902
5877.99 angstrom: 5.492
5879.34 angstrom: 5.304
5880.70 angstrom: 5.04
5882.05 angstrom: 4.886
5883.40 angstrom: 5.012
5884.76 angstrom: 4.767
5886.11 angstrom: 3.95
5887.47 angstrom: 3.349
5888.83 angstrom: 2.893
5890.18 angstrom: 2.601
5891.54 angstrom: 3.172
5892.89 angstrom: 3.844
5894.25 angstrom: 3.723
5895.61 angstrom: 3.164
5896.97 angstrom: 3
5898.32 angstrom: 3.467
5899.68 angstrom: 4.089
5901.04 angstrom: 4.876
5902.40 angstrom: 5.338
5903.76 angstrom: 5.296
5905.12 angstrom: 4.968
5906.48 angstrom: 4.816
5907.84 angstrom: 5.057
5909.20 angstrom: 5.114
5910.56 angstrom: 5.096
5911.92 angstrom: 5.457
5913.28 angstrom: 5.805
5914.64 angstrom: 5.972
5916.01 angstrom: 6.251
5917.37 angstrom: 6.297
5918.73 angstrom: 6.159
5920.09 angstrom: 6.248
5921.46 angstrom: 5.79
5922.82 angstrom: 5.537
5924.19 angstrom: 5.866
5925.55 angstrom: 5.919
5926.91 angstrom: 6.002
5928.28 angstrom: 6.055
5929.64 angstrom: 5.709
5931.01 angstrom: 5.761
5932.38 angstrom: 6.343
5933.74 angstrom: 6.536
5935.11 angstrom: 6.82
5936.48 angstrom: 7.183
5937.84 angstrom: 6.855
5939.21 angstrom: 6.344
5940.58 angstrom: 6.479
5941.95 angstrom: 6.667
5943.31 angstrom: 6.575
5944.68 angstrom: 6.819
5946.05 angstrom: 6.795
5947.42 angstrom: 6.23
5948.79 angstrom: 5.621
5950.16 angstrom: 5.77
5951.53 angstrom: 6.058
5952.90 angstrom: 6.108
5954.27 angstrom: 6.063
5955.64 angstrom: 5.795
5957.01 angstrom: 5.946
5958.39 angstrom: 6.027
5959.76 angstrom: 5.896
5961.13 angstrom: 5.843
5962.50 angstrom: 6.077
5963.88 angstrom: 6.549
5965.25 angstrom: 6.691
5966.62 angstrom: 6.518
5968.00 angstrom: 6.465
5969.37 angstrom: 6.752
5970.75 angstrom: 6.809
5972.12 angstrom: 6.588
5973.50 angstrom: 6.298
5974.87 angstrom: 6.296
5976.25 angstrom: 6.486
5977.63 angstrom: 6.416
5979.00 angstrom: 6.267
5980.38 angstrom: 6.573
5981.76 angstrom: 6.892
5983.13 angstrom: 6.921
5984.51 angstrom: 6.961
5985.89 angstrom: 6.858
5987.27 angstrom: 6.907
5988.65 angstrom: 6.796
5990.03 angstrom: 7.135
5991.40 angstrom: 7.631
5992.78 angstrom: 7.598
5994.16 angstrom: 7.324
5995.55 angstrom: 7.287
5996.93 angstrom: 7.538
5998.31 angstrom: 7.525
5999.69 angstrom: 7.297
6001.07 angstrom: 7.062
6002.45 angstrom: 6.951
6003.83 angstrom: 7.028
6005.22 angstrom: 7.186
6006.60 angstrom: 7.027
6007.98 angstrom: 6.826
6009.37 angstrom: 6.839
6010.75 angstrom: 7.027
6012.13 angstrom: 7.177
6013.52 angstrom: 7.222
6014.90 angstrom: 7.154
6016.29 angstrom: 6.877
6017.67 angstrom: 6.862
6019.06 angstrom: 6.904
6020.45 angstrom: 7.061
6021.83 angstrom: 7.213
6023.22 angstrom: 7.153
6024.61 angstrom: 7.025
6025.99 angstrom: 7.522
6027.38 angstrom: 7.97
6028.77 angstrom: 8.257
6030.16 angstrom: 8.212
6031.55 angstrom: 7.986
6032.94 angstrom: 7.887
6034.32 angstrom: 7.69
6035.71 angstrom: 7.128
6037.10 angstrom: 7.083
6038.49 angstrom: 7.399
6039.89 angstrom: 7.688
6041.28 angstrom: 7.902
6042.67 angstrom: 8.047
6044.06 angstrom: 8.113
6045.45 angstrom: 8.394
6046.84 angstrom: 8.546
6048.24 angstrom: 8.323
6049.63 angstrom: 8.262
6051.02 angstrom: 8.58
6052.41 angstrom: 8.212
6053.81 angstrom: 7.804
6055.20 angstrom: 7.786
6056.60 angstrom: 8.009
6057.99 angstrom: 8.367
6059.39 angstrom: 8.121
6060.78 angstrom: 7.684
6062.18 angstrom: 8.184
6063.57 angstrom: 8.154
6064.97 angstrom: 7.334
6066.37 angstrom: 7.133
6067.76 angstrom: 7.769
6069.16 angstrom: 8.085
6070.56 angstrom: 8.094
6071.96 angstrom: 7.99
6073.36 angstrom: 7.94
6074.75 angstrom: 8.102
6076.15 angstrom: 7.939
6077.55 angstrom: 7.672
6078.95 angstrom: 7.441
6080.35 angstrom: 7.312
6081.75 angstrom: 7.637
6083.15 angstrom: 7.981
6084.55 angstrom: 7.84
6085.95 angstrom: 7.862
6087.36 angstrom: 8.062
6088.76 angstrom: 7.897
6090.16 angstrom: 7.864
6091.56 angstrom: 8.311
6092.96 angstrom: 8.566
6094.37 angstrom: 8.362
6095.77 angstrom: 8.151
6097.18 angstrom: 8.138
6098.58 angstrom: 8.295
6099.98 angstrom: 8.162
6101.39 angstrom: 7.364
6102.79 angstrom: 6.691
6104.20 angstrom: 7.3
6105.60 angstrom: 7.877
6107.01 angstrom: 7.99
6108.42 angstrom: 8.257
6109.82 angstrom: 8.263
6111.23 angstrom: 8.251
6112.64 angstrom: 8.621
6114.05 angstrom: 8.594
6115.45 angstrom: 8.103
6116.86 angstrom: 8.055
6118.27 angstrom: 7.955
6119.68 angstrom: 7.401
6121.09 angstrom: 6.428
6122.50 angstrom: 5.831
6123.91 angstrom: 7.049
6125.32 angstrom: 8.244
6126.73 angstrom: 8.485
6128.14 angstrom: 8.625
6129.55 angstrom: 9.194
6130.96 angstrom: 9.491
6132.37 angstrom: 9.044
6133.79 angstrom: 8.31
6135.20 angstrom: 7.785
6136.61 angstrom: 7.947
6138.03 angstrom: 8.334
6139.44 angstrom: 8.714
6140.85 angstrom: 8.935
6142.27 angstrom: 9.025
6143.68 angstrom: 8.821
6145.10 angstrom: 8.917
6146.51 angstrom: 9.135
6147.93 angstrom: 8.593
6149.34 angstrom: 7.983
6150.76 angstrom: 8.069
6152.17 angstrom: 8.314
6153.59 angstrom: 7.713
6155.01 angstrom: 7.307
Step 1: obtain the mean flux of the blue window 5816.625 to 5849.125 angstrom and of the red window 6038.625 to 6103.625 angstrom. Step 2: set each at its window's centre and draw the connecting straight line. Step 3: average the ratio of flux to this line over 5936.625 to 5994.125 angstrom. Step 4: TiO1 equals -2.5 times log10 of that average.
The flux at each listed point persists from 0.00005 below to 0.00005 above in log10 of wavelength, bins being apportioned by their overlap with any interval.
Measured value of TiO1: 0.183 mag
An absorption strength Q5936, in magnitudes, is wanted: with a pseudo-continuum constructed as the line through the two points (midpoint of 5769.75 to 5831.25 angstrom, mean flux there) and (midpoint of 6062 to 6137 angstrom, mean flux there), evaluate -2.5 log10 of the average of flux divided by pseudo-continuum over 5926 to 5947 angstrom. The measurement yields 0.21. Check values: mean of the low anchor 7.73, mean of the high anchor 7.95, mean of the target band 6.45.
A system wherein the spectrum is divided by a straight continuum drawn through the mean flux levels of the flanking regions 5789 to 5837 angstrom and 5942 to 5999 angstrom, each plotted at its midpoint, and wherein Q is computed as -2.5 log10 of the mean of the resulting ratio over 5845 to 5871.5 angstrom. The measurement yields 0.13 mag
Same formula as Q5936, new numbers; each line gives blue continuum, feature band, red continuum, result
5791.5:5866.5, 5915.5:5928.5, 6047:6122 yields 0.259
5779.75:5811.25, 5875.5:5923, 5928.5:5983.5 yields 0.404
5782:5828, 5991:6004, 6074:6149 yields 0.096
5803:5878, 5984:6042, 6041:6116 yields 0.066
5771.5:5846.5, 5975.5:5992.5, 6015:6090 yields 0.136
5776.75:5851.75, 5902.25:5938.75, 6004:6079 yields 0.292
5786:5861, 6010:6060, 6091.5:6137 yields 0.029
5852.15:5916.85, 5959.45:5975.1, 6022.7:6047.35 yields 0.034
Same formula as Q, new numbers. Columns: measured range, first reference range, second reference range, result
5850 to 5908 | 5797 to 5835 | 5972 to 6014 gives 0.39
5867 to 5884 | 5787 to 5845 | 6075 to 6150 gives 0.35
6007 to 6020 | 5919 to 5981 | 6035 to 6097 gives 0.03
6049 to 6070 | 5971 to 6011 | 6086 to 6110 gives -0.05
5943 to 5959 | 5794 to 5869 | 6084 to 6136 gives 0.24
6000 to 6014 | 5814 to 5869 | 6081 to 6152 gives 0.10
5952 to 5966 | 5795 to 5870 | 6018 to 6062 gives 0.24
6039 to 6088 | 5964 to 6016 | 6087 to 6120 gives -0.04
